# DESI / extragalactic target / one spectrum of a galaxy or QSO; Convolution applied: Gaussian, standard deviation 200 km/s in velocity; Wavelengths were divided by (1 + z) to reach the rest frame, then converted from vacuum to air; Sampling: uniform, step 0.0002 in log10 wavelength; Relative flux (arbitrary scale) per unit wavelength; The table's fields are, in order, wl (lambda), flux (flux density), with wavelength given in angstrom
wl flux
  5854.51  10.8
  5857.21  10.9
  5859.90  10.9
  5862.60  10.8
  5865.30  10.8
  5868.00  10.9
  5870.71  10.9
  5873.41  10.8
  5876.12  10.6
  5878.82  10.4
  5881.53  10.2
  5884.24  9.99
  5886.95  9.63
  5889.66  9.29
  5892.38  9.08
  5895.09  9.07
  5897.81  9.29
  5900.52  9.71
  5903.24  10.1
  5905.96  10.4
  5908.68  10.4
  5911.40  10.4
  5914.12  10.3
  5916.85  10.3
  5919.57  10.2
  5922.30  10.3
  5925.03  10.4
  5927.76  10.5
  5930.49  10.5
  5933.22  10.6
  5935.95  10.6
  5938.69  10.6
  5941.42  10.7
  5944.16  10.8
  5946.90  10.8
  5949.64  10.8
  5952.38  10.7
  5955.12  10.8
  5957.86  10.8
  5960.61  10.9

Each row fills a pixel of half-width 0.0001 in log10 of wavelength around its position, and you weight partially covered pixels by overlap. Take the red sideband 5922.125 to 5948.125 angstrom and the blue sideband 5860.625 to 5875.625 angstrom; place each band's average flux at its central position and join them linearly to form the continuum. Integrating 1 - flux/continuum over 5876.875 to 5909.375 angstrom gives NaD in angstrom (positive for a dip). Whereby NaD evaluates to 2.8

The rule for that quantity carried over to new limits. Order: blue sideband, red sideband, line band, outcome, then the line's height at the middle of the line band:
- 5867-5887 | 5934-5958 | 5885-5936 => 2.7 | 10.6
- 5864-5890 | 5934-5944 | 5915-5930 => 0.3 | 10.6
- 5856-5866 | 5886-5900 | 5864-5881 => -0.7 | 10.3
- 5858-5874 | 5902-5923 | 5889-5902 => 1.5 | 10.5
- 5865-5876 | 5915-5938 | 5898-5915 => 0.7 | 10.6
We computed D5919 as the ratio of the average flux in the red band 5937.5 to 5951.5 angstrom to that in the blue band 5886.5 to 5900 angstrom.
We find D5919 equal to 1.16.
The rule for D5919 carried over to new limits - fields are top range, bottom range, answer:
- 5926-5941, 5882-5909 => 1.09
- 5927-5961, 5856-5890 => 1.02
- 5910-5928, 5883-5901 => 1.10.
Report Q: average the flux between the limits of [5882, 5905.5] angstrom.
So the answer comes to 9.58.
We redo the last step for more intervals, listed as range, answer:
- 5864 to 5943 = 10.2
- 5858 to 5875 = 10.8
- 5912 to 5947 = 10.5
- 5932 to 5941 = 10.6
